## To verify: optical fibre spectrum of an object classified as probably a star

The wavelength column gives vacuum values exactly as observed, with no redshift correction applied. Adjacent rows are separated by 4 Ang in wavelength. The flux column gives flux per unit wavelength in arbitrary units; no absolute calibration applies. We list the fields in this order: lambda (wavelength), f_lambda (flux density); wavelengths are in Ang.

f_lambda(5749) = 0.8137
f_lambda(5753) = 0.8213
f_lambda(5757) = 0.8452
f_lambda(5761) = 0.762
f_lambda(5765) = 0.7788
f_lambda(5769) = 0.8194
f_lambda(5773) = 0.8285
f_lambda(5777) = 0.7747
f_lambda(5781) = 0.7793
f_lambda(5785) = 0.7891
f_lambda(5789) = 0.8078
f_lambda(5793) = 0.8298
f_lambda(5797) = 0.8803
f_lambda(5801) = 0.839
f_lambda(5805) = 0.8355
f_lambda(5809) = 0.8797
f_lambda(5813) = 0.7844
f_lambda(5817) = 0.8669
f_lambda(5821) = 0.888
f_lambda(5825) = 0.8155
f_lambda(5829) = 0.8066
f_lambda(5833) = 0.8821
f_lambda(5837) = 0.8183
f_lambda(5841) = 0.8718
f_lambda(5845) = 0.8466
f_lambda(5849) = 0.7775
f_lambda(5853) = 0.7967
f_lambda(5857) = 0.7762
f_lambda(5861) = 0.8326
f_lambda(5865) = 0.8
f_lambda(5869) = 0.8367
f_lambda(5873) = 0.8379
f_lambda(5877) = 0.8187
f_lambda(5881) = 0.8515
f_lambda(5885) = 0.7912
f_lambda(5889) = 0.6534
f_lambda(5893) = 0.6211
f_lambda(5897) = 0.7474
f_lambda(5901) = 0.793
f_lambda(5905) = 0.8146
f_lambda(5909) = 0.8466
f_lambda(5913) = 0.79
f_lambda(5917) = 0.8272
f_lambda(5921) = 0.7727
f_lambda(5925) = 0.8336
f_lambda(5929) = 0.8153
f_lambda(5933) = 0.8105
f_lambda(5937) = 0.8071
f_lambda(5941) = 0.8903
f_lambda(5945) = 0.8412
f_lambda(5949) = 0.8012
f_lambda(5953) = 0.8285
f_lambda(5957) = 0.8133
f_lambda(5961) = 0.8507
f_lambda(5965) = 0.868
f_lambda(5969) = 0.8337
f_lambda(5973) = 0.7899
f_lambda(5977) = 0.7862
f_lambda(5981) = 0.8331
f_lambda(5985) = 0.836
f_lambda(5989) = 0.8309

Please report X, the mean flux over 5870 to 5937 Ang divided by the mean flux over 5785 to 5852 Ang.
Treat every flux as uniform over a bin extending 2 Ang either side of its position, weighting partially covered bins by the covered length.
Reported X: 0.94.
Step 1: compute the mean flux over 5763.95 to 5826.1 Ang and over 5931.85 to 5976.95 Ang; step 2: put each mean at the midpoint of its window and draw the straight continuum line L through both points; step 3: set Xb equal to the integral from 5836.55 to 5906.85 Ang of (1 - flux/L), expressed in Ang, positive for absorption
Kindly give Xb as 2.9 Ang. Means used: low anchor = 0.826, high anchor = 0.829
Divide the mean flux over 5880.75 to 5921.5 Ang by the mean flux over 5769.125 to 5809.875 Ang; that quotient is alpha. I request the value 0.9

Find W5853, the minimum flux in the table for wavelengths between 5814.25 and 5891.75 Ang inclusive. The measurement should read 0.6534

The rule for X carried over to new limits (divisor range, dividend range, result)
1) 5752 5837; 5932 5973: 1.01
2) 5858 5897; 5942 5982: 1.06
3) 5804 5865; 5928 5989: 1.00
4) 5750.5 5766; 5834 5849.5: 1.04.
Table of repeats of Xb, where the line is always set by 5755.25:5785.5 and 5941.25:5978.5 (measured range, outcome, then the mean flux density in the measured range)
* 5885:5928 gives 2.5 Ang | 0.772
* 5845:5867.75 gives 0.2 Ang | 0.802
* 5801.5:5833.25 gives -1.5 Ang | 0.843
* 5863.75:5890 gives 0.3 Ang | 0.804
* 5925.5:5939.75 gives 0.1 Ang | 0.818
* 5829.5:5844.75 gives -0.8 Ang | 0.851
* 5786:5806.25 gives -0.9 Ang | 0.836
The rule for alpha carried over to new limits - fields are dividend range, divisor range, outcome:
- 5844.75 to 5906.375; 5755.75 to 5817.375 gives 0.96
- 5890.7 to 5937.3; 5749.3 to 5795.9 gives 0.98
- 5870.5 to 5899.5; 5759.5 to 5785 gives 0.96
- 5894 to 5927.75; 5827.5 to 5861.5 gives 0.97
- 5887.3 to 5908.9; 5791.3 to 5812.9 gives 0.87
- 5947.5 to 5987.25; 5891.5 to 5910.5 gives 1.08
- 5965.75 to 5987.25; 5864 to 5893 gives 1.04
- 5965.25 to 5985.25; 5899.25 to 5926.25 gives 1.01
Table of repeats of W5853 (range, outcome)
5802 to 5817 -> 0.7844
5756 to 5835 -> 0.762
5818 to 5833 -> 0.8066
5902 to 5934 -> 0.7727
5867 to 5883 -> 0.8187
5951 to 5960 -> 0.8133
